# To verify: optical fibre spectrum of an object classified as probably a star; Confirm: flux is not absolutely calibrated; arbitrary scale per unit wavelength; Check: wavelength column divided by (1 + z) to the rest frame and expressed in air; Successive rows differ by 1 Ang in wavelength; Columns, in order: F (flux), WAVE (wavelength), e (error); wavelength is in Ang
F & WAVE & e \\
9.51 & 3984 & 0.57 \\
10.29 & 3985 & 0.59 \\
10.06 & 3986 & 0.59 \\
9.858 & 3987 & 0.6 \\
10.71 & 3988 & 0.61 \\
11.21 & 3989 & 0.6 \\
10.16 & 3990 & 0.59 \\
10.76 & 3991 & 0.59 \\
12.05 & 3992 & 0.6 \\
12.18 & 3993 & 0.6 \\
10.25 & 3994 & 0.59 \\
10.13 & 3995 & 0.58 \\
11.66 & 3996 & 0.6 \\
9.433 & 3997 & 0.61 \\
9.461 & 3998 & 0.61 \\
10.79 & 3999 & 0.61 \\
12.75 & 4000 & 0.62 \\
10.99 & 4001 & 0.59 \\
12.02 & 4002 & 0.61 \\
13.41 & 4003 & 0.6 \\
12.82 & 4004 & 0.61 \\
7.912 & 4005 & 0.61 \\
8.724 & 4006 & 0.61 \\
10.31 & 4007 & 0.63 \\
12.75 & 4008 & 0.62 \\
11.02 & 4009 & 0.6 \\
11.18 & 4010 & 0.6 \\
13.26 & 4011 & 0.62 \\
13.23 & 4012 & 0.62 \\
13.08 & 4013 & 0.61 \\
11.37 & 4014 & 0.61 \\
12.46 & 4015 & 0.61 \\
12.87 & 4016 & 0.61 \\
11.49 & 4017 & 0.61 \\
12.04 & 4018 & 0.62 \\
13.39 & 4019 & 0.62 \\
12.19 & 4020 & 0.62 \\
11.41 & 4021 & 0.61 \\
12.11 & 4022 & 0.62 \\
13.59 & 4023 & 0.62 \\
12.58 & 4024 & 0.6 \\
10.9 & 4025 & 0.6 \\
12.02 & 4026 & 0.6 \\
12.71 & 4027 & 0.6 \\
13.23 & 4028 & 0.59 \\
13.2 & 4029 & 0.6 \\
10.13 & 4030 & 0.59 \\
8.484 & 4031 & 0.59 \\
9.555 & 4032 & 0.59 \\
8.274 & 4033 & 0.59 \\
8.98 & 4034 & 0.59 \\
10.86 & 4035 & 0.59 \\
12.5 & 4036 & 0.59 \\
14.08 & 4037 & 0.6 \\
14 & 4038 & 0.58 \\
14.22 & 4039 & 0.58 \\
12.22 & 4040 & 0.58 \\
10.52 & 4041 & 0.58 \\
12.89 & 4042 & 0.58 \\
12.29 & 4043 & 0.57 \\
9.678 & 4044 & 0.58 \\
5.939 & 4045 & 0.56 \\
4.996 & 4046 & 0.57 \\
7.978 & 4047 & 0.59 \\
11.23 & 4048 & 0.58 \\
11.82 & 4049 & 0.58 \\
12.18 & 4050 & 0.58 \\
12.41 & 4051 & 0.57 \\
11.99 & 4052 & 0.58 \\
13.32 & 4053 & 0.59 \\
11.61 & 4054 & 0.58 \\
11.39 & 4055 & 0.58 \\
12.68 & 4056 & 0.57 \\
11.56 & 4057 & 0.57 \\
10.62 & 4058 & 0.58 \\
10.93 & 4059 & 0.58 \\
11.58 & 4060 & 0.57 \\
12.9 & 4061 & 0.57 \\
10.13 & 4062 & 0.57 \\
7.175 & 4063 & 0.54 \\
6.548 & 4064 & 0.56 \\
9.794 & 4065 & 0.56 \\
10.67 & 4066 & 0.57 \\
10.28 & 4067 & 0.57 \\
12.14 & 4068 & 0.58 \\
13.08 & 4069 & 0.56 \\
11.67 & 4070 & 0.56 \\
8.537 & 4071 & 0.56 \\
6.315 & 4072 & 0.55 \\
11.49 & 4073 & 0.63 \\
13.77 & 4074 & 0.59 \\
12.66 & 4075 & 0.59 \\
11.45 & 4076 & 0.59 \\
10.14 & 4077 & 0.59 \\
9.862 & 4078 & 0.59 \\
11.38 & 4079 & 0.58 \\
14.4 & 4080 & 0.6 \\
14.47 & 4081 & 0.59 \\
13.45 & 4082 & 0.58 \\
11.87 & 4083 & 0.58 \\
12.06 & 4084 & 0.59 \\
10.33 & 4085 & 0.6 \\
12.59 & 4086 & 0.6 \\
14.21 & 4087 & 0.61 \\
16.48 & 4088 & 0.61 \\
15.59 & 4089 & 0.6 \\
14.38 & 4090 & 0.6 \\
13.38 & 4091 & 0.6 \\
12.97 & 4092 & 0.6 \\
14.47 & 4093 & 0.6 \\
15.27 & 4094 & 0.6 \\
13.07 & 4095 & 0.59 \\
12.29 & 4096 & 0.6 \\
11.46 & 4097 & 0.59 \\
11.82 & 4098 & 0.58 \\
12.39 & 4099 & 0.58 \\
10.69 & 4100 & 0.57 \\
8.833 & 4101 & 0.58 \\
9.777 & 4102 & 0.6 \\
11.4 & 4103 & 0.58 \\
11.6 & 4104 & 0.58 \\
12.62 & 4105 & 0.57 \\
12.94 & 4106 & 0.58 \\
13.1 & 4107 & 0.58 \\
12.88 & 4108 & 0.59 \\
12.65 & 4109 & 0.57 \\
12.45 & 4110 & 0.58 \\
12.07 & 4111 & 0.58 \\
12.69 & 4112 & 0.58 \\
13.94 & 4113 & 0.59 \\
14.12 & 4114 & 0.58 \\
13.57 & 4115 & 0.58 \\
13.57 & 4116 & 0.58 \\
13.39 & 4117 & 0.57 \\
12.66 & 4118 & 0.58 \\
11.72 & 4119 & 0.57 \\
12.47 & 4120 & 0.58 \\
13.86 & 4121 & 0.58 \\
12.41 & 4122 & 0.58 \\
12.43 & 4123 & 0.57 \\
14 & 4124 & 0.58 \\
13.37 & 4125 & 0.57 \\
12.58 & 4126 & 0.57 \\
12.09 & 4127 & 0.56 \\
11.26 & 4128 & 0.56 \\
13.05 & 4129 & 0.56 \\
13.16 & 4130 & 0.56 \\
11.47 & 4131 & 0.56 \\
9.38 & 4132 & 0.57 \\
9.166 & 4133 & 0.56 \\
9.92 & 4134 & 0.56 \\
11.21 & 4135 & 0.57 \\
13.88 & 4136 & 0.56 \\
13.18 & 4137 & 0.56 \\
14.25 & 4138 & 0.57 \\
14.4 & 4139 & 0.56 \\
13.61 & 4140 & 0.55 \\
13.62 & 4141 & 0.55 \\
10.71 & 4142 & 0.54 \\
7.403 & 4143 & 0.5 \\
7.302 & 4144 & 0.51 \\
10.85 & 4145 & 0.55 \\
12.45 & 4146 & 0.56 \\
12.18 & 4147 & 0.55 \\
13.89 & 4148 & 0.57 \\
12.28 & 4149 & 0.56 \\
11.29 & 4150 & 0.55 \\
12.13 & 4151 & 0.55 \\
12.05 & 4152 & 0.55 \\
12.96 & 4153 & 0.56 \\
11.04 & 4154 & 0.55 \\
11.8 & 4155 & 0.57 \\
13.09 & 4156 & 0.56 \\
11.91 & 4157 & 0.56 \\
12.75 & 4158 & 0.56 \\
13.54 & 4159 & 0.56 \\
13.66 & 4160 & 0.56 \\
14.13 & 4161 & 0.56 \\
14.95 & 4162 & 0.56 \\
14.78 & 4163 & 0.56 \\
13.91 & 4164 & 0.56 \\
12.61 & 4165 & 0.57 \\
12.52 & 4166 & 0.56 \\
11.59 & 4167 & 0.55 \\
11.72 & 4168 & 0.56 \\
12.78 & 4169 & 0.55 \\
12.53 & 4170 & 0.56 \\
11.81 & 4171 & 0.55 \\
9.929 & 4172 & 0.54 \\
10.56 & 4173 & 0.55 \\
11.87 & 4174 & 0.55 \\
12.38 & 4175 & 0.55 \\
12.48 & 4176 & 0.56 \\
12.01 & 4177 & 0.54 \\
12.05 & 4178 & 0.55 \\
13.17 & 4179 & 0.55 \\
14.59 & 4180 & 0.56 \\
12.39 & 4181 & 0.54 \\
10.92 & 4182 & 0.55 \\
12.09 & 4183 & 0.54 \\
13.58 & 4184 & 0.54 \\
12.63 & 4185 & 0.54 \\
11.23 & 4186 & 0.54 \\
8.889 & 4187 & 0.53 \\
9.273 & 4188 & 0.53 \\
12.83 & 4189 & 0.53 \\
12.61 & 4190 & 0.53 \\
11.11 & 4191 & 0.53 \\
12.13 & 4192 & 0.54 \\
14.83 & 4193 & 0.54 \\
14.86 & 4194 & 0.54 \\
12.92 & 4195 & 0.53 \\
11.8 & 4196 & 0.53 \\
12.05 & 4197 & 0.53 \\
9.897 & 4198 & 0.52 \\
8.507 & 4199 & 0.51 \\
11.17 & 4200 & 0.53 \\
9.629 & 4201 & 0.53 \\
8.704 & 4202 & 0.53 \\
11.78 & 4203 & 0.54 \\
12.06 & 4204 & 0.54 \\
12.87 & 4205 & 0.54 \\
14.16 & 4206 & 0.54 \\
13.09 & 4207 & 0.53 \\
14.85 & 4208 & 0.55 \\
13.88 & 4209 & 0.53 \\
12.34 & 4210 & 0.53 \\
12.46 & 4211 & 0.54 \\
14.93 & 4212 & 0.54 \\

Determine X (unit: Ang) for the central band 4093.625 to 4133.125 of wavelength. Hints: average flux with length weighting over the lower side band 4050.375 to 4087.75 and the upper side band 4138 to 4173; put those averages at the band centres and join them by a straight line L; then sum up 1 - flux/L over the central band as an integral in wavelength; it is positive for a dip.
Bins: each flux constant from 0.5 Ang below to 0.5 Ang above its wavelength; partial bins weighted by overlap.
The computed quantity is -1.6 Ang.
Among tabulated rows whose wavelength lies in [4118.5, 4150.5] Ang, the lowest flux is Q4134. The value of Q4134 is 7.302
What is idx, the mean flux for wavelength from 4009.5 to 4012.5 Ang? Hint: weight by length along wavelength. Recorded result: 12.6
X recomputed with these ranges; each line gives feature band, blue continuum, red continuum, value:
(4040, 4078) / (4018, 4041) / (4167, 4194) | 3.7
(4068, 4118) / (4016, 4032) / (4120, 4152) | -1.9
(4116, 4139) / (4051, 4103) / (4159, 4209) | -0.7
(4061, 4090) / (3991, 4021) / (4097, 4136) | 0.9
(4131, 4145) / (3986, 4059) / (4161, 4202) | 0.6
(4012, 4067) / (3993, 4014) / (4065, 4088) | 1.0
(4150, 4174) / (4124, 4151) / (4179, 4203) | -1.4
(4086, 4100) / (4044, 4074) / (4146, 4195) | -3.1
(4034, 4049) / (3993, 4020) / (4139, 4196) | 1.0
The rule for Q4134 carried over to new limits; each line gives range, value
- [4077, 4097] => 9.862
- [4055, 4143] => 6.315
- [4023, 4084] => 4.996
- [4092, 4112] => 8.833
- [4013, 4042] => 8.274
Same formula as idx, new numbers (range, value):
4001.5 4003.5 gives 12.7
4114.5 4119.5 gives 13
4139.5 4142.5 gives 12.6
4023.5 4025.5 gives 11.7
